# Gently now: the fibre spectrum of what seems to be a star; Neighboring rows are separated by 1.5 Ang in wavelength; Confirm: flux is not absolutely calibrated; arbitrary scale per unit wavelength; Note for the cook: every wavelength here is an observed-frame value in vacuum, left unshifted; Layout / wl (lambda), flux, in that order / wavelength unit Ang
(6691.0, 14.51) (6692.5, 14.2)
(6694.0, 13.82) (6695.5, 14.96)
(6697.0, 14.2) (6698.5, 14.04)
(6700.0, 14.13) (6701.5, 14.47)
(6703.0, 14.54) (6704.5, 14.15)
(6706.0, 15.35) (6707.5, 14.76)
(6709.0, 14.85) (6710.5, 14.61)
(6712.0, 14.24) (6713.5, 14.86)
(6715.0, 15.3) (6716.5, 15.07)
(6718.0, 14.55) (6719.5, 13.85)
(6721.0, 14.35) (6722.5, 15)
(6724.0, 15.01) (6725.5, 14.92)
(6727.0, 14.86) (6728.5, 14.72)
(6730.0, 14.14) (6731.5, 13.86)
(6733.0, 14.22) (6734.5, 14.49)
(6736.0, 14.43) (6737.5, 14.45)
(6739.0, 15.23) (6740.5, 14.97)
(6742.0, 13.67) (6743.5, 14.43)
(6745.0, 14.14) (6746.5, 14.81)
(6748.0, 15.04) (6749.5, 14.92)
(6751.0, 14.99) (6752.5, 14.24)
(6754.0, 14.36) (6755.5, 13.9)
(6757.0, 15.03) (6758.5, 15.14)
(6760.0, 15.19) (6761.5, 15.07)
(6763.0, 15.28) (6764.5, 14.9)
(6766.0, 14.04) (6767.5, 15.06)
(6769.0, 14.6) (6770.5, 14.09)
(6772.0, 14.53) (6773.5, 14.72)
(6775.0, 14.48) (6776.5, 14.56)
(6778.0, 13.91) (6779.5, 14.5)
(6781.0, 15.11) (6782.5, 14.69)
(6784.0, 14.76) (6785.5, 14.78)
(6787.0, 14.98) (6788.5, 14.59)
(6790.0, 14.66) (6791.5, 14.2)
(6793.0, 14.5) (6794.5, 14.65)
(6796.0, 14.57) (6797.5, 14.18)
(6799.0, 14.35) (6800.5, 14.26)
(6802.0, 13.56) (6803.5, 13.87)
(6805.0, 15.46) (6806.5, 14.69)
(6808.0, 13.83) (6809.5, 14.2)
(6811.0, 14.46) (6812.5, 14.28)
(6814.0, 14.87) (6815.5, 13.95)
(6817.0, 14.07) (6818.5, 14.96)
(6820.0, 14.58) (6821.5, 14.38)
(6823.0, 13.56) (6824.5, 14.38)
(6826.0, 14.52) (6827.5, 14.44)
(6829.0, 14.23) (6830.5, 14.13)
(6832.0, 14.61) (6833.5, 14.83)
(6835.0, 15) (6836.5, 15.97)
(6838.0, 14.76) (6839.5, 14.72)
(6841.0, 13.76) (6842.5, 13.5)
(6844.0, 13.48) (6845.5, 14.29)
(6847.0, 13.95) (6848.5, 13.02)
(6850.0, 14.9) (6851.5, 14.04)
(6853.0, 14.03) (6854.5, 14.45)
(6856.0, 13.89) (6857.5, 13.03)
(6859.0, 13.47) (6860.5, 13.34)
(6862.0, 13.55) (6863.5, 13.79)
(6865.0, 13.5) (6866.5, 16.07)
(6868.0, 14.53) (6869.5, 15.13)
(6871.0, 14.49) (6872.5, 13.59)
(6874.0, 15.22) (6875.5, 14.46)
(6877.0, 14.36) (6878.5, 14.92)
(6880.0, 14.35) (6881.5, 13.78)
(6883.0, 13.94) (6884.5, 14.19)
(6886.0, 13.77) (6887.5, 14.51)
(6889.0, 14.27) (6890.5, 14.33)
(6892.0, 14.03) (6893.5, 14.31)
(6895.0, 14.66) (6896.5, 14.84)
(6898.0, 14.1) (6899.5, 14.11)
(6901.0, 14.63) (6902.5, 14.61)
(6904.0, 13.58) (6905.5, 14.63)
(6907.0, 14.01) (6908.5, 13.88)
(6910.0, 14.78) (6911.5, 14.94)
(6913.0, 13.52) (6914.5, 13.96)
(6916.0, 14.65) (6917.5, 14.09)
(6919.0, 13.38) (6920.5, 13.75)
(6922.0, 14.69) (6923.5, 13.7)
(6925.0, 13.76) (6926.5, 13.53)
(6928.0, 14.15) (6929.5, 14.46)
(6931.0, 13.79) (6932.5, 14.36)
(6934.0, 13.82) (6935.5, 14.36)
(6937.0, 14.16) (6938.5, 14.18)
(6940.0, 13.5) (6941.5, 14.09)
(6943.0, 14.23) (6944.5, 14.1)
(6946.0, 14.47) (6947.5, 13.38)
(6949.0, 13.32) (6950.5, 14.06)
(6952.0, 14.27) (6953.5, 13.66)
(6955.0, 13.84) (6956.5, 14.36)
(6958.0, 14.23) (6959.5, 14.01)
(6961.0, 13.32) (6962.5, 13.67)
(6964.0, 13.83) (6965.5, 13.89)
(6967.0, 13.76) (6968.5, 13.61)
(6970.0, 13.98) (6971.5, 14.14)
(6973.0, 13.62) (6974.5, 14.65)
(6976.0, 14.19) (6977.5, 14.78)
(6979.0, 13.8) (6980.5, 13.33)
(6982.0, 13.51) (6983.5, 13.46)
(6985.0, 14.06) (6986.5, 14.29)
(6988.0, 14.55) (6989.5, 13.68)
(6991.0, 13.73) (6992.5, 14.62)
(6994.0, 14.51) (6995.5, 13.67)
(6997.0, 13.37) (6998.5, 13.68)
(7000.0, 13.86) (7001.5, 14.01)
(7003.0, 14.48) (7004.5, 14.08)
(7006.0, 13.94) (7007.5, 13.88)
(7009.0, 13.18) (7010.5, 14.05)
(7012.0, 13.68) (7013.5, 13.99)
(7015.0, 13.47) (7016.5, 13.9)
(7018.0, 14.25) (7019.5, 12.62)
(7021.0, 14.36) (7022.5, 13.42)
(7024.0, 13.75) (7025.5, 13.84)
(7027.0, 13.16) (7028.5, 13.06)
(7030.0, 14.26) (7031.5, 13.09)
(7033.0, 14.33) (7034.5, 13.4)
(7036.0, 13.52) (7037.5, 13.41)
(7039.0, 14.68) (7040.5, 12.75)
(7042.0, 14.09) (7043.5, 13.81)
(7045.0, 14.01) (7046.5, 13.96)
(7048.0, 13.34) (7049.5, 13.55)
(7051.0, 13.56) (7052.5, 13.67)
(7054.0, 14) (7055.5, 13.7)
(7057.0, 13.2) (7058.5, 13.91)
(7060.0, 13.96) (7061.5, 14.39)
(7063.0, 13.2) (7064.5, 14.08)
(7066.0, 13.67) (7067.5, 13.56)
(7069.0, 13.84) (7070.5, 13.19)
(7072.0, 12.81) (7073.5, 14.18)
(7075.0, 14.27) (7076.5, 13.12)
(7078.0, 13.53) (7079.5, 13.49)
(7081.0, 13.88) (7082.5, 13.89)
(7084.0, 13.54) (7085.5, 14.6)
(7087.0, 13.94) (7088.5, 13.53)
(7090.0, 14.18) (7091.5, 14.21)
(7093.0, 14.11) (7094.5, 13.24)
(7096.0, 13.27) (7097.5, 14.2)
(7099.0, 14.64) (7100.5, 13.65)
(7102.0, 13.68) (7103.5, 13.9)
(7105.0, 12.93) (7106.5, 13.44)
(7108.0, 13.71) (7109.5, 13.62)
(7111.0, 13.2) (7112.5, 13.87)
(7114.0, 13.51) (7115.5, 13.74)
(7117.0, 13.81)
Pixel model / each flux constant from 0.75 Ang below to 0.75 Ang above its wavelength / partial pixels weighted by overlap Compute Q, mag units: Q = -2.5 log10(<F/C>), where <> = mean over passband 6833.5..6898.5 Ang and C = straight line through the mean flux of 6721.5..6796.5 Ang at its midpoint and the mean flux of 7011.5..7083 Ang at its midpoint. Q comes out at 0.002 mag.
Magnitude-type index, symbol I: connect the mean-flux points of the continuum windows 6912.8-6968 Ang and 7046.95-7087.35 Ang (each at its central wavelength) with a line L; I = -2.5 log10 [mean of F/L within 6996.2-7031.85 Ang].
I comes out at 0.01 mag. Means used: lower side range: 14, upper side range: 13.7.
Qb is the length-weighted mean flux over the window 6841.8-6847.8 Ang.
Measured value 13.8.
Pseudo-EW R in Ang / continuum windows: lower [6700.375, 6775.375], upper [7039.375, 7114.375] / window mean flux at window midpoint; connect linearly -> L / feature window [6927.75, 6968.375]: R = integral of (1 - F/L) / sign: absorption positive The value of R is 0.3 Ang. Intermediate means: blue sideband 14.6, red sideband 13.7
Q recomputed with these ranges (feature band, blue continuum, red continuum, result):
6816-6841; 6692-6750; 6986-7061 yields -0.020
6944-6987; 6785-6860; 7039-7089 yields 0.004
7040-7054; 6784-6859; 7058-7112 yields 0.012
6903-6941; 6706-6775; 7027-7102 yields 0.005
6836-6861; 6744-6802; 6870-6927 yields 0.027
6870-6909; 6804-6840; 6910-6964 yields -0.006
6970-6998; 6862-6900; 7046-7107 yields 0.003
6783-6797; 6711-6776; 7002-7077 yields -0.010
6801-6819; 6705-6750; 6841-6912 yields 0.004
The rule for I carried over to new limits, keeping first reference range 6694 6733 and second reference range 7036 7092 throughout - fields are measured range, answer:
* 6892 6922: -0.01 mag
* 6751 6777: -0.02 mag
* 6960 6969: 0.02 mag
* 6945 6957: 0.01 mag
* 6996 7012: 0.00 mag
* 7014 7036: 0.02 mag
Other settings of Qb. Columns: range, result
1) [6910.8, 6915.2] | 14.1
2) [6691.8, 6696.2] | 14.3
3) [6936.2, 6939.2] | 14.2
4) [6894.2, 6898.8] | 14.5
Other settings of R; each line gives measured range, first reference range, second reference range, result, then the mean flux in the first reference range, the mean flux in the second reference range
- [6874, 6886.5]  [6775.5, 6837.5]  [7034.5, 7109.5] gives 0.0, 14.5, 13.7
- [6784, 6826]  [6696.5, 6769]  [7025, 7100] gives 0.1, 14.6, 13.7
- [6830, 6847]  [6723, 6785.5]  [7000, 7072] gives -0.1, 14.6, 13.7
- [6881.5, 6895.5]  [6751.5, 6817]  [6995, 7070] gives 0.0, 14.5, 13.7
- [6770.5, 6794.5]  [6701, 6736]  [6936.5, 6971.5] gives -0.3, 14.6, 13.9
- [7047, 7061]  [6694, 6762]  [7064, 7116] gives 0.1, 14.6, 13.7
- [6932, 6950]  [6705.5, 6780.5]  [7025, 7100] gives 0.1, 14.6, 13.7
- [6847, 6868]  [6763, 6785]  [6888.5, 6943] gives 0.6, 14.6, 14.2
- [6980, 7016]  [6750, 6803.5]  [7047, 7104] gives 0.2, 14.6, 13.8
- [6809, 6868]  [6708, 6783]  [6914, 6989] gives 0.4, 14.6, 14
